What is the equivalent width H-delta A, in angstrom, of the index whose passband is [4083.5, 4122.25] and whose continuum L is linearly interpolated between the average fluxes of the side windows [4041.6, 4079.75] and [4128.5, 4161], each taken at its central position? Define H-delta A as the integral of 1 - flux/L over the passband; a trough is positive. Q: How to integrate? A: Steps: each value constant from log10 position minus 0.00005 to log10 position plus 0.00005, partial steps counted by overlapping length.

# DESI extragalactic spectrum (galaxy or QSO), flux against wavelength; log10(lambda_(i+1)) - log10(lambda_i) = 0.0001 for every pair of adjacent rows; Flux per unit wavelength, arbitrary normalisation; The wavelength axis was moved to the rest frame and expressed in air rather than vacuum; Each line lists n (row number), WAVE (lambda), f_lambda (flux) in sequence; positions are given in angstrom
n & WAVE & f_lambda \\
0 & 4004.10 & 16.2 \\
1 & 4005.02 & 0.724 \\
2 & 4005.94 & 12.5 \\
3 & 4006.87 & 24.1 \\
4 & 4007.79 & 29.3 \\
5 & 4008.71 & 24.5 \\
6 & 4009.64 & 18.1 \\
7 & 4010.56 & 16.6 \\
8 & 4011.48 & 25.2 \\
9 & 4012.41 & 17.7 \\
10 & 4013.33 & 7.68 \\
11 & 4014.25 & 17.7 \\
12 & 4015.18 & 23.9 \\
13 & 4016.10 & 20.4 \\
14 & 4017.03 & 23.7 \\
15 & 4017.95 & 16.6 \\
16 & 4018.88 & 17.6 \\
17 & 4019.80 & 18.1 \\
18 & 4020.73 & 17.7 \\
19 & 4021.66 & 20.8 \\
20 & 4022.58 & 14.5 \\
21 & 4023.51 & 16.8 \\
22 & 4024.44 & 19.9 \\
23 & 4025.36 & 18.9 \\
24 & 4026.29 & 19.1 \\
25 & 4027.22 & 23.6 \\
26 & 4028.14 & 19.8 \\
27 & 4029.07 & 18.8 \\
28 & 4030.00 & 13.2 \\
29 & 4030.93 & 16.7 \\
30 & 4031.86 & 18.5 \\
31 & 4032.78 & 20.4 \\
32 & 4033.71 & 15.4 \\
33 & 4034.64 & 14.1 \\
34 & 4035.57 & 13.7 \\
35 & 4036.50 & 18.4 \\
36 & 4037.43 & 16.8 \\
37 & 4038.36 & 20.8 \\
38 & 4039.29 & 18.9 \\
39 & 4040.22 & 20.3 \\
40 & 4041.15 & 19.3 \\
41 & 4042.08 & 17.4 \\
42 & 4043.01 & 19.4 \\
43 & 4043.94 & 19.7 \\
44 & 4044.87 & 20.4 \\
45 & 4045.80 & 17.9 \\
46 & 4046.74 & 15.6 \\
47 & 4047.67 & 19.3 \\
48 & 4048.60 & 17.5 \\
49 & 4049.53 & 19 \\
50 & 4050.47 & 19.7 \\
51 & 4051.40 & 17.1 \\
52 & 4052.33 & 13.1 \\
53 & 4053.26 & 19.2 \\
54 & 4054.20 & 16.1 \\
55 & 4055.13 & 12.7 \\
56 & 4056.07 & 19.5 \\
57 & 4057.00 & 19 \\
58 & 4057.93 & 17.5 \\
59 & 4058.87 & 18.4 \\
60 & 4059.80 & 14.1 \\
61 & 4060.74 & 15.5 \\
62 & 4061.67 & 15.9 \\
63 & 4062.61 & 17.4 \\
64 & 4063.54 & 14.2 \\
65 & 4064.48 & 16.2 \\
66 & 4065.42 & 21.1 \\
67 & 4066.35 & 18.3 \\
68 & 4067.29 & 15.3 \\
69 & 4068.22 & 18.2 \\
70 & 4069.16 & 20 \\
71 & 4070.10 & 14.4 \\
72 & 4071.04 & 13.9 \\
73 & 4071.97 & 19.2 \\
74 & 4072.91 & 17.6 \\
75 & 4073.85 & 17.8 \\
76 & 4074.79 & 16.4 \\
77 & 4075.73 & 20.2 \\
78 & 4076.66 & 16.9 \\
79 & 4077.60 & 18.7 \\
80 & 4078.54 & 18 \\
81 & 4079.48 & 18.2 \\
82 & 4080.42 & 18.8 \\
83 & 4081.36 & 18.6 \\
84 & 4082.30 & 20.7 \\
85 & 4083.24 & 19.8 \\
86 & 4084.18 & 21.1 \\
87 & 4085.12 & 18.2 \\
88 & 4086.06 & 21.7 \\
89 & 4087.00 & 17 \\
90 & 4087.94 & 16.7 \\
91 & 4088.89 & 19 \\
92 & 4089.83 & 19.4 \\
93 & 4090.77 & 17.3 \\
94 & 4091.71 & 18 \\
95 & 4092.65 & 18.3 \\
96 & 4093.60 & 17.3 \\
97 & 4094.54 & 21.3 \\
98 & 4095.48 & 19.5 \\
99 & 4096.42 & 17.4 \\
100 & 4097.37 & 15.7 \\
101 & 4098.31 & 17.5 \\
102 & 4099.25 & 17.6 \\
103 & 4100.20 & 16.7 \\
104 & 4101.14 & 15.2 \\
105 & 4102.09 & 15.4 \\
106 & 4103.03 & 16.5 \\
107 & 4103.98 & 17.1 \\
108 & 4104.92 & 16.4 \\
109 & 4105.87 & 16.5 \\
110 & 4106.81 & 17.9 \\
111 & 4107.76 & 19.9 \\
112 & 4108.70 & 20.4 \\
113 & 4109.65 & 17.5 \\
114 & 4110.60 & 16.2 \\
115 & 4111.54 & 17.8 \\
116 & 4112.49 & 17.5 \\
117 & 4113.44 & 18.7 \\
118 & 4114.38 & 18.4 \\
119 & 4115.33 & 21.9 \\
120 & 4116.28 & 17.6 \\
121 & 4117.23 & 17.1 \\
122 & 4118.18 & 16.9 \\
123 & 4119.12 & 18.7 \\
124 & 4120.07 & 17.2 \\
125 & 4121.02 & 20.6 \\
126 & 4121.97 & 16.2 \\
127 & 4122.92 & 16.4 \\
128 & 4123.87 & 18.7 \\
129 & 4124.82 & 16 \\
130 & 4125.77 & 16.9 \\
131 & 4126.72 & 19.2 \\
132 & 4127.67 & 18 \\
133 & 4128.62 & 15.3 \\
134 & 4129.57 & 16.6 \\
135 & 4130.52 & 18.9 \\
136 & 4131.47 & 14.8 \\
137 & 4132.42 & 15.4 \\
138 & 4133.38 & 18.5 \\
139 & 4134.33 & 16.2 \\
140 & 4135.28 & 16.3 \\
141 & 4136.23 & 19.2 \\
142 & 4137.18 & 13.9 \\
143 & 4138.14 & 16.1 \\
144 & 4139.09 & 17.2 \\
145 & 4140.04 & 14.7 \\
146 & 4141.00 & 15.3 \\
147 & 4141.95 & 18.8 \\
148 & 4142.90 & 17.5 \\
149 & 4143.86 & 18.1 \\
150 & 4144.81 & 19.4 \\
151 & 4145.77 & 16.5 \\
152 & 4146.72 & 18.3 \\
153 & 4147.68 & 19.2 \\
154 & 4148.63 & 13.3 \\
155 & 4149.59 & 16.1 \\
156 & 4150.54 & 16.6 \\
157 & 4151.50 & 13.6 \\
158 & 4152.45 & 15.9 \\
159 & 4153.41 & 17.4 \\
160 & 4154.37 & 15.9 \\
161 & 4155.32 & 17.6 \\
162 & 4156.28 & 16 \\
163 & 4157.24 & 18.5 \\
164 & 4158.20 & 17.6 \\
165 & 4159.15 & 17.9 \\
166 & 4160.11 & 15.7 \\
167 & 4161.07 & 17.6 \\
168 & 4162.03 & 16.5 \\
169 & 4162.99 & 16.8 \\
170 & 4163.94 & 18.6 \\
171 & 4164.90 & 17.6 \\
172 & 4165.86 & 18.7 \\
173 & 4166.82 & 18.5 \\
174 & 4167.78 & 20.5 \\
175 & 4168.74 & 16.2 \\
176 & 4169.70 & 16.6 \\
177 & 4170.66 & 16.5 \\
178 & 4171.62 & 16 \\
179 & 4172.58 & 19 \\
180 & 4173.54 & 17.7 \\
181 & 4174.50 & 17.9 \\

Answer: -2.0 angstrom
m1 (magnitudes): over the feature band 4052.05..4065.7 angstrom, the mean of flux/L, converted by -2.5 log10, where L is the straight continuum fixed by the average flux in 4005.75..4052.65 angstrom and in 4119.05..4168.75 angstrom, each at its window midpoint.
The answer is 0.10 mag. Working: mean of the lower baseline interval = 18.6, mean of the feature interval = 16.6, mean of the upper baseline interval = 17.1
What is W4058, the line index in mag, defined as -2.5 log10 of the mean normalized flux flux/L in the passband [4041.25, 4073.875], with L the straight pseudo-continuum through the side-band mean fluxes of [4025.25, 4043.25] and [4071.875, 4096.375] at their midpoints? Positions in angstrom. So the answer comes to 0.06 mag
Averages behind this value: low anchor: 18.1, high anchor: 18.7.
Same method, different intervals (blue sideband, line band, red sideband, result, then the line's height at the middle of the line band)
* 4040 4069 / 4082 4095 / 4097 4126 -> -0.084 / 17.5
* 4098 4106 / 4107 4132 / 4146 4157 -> -0.085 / 16.5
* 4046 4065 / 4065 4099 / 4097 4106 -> -0.101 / 16.6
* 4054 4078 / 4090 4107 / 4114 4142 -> -0.012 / 17.2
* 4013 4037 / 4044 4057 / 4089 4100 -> 0.027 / 18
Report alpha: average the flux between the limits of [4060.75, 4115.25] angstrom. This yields 17.9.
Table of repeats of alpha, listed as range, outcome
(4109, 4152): 17.2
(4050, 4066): 16.9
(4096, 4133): 17.4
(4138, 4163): 16.8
